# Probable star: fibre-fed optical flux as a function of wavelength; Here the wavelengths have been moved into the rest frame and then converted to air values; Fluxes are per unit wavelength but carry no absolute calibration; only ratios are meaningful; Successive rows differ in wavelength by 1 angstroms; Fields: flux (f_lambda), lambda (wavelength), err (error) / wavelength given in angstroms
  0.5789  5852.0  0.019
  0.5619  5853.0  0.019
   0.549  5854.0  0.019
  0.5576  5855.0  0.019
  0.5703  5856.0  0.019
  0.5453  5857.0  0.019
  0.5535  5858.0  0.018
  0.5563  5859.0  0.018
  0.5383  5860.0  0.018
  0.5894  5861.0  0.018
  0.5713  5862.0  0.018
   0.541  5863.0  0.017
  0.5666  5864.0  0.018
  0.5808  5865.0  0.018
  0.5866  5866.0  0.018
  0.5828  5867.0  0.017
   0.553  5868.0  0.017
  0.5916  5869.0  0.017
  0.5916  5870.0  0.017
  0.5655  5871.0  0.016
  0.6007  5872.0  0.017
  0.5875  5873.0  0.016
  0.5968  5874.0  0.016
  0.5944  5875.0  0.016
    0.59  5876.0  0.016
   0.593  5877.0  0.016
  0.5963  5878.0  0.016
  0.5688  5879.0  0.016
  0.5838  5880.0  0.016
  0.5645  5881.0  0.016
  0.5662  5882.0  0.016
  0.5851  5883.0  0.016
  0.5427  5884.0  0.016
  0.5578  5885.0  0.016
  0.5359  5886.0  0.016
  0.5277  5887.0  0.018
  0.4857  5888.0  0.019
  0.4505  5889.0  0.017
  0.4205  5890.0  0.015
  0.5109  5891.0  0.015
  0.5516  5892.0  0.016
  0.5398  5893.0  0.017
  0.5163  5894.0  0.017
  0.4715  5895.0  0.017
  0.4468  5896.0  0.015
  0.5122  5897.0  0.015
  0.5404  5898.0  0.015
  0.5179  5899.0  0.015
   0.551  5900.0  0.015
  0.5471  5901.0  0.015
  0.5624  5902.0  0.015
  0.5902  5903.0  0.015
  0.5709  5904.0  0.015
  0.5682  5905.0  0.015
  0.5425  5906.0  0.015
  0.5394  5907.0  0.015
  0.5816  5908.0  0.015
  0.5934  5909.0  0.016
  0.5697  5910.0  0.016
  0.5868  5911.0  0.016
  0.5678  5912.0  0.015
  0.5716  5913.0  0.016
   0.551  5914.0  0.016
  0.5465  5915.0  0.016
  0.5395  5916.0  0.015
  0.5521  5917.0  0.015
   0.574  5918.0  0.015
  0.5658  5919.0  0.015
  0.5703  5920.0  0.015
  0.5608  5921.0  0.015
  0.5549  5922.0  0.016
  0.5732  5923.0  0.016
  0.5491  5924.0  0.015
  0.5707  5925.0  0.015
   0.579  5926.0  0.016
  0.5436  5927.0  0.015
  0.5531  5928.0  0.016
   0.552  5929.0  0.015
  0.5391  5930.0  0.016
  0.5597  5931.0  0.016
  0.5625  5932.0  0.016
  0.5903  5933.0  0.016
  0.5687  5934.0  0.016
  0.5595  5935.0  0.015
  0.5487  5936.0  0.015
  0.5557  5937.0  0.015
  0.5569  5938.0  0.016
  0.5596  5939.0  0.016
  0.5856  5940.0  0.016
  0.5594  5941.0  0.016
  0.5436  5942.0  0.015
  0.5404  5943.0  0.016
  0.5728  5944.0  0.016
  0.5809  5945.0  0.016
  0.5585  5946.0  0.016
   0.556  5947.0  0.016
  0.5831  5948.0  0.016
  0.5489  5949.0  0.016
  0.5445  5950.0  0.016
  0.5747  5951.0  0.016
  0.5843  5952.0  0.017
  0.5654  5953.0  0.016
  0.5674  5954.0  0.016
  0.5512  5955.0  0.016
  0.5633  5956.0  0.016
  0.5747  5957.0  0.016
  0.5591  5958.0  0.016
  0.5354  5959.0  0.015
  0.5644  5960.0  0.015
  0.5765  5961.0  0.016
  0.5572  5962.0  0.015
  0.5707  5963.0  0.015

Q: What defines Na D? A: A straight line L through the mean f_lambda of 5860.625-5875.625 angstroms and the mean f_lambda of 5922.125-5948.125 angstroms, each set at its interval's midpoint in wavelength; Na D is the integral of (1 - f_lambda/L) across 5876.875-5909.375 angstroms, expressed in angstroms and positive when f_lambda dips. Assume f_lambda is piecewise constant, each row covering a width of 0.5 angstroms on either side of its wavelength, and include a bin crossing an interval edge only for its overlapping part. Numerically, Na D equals 1.9 angstroms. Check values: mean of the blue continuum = 0.58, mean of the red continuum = 0.561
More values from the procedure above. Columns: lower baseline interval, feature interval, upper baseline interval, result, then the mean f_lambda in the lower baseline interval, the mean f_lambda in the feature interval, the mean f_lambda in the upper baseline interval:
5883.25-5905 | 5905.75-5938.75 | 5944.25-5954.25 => -1.0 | 0.523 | 0.562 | 0.567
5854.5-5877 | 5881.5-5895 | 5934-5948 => 1.2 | 0.574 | 0.52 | 0.561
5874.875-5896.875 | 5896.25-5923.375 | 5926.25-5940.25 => -0.5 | 0.535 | 0.558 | 0.56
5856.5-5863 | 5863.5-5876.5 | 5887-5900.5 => -1.0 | 0.558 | 0.584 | 0.502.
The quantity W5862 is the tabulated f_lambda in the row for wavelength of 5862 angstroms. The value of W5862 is 0.5713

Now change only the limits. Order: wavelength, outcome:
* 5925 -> 0.5707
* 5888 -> 0.4857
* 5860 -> 0.5383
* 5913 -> 0.5716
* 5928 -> 0.5531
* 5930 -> 0.5391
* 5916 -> 0.5395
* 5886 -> 0.5359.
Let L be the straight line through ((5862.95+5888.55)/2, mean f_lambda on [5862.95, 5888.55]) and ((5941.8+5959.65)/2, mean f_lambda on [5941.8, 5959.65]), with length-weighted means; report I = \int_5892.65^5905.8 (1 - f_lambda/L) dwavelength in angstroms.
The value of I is 0.8 angstroms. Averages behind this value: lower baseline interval 0.571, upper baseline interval 0.562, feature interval 0.534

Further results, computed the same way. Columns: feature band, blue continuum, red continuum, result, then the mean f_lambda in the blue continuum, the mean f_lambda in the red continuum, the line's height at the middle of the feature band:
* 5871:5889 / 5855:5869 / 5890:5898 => -1.2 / 0.565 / 0.504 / 0.531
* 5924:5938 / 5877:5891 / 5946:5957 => -0.1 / 0.538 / 0.564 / 0.556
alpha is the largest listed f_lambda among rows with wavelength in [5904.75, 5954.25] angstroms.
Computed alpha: 0.5934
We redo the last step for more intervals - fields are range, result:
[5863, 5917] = 0.6007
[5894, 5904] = 0.5902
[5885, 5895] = 0.5578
